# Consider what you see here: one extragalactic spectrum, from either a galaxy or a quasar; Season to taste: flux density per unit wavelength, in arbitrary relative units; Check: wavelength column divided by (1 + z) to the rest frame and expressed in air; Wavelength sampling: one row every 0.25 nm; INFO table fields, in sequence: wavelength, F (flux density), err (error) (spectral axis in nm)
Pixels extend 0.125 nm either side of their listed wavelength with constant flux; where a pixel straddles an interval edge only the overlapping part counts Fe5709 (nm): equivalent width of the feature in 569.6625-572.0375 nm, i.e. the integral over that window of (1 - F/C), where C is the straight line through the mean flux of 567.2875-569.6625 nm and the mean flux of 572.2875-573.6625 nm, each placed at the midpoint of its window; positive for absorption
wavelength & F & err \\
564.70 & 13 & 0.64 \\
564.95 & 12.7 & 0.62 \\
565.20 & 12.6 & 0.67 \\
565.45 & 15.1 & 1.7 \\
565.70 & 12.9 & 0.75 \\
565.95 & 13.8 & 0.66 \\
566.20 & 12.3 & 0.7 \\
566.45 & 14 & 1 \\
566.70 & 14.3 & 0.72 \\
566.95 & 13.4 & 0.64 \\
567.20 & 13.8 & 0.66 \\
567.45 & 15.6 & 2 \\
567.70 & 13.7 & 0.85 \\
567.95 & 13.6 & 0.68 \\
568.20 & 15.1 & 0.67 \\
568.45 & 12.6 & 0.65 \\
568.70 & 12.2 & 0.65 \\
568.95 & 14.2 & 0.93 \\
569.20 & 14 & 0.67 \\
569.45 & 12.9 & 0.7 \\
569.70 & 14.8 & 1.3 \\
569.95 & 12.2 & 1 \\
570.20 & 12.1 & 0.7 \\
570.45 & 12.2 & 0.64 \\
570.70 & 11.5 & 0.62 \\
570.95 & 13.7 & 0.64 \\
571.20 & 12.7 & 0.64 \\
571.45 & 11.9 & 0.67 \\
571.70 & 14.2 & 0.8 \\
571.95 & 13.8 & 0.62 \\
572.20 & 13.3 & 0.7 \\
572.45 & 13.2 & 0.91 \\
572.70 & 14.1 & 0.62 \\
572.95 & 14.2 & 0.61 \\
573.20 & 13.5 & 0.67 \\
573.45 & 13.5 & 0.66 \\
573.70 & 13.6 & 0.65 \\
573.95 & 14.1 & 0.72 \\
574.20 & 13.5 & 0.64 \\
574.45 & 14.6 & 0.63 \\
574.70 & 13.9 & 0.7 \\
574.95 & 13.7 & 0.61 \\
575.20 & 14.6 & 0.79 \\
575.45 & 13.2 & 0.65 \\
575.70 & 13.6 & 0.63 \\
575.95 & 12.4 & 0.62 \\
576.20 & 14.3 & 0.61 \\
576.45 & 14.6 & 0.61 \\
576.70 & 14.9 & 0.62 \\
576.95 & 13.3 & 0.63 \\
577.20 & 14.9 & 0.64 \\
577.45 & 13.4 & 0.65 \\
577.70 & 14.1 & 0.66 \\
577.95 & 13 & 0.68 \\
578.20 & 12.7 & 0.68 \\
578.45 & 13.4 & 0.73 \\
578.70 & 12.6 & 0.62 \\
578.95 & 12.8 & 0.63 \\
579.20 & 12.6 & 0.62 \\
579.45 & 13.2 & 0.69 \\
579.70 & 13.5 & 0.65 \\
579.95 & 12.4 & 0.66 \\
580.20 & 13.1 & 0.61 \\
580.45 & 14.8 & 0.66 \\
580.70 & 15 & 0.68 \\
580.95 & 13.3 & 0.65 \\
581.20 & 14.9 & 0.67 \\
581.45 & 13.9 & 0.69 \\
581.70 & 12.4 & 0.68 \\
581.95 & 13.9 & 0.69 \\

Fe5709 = 0.16 nm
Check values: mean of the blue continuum 13.8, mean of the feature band 12.8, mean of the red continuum 13.7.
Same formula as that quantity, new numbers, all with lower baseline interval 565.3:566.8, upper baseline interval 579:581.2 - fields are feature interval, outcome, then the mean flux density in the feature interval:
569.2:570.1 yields 0.02 nm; 13.4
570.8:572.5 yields 0.05 nm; 13.2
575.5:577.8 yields -0.06 nm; 13.9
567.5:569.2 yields 0.00 nm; 13.7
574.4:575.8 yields -0.03 nm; 13.9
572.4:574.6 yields -0.03 nm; 13.8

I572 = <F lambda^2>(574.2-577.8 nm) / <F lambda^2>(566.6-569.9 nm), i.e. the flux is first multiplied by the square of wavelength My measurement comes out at 1.0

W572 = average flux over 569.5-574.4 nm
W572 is 13.3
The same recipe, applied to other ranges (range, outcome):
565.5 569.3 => 13.7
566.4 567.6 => 14.2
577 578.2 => 13.7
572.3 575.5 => 13.8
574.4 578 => 13.9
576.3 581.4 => 13.6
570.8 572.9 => 13.4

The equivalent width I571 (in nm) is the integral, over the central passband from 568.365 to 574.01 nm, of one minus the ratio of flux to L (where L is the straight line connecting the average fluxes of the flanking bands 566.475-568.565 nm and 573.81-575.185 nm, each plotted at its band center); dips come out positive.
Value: 0.31 nm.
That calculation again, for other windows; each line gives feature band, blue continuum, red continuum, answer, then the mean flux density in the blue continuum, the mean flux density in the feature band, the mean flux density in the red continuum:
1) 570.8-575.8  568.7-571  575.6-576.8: -0.04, 13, 13.6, 13.9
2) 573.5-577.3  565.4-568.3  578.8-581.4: -0.07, 13.9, 13.9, 13.6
